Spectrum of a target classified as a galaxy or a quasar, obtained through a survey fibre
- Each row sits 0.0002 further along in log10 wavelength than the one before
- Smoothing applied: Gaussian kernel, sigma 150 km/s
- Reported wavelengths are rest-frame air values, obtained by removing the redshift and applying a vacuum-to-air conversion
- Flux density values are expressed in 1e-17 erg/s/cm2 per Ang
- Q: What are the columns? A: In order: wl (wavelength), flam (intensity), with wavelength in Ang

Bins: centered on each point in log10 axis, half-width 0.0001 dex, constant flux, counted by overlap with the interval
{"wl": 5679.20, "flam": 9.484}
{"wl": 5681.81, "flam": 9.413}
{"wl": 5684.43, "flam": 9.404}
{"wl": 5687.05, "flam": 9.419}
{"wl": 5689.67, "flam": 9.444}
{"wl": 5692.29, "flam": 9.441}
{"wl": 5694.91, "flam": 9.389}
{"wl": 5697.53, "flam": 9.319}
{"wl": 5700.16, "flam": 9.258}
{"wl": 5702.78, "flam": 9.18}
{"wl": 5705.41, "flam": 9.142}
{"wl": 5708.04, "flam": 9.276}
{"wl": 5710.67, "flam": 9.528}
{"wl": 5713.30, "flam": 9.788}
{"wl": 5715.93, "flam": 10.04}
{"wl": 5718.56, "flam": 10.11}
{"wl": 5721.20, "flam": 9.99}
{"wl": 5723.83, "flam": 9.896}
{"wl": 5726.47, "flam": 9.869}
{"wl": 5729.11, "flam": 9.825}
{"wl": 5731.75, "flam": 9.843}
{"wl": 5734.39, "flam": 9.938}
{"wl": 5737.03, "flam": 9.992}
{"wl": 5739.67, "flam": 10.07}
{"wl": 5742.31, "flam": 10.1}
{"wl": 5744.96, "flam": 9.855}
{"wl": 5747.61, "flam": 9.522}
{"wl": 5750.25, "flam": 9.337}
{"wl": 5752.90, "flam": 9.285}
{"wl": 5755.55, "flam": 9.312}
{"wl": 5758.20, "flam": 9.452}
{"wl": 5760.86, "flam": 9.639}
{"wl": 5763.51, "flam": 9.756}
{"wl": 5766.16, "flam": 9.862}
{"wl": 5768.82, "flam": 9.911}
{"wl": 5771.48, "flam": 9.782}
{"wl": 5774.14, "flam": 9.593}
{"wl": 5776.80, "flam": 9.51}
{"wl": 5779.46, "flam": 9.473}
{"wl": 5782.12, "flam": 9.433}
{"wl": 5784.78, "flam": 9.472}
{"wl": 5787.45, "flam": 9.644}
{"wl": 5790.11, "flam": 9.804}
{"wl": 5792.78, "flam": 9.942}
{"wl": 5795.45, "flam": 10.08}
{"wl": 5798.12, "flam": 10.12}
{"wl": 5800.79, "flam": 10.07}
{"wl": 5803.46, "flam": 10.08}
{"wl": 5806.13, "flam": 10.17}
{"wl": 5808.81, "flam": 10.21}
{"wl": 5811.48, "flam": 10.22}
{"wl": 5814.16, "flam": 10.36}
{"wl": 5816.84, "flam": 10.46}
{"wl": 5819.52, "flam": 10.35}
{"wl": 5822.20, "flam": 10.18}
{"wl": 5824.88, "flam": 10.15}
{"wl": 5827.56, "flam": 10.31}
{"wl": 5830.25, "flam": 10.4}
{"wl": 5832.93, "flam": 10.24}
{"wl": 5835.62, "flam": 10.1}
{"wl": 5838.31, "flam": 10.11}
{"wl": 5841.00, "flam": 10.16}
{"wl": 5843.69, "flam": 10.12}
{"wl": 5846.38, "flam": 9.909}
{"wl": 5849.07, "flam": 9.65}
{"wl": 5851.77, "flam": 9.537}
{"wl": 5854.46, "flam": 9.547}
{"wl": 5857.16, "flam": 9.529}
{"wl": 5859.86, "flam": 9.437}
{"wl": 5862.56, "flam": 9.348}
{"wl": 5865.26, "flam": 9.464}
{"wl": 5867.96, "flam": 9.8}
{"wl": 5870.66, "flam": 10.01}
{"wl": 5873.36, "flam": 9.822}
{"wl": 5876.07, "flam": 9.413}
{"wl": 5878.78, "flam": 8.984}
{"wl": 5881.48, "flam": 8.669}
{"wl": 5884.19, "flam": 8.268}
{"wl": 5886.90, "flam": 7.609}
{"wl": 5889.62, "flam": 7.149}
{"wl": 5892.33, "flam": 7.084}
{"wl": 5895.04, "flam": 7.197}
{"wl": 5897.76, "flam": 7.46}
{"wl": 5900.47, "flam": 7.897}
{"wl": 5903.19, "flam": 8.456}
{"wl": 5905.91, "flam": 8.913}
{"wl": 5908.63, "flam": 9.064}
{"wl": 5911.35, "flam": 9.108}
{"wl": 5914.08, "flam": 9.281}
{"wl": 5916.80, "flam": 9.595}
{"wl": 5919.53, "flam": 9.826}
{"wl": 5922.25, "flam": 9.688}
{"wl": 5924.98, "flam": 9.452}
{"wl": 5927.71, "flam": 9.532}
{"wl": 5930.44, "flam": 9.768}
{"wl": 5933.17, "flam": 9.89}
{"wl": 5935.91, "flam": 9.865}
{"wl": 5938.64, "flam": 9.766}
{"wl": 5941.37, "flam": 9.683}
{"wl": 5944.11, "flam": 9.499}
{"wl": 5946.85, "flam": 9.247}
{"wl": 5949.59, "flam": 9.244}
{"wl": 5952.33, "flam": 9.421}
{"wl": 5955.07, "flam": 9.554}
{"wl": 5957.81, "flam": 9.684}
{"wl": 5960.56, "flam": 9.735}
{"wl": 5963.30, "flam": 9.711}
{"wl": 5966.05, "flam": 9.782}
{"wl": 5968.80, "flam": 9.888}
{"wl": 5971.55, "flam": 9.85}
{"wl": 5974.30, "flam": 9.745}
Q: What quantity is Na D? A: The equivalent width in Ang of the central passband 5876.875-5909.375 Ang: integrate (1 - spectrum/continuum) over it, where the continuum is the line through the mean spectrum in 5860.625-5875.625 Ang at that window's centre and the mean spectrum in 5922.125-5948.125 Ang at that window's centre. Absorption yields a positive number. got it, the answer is 5.3 Ang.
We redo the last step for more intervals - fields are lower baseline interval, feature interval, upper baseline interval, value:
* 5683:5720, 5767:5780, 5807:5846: 0.31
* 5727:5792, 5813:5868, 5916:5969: -1.69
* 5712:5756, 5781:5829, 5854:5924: -3.50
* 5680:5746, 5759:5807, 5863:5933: -2.17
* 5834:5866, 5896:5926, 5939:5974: 2.25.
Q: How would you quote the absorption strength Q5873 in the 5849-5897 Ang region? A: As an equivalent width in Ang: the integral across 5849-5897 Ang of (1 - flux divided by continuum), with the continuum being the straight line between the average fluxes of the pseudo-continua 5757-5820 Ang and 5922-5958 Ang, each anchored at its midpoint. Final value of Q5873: 4.16 Ang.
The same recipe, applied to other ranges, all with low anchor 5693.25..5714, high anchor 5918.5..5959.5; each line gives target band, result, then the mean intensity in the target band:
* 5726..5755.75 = -1.2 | 9.76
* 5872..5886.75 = 1.0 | 8.92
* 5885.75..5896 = 2.5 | 7.25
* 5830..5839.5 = -0.7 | 10.2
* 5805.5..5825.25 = -1.7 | 10.3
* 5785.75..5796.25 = -0.4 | 9.84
